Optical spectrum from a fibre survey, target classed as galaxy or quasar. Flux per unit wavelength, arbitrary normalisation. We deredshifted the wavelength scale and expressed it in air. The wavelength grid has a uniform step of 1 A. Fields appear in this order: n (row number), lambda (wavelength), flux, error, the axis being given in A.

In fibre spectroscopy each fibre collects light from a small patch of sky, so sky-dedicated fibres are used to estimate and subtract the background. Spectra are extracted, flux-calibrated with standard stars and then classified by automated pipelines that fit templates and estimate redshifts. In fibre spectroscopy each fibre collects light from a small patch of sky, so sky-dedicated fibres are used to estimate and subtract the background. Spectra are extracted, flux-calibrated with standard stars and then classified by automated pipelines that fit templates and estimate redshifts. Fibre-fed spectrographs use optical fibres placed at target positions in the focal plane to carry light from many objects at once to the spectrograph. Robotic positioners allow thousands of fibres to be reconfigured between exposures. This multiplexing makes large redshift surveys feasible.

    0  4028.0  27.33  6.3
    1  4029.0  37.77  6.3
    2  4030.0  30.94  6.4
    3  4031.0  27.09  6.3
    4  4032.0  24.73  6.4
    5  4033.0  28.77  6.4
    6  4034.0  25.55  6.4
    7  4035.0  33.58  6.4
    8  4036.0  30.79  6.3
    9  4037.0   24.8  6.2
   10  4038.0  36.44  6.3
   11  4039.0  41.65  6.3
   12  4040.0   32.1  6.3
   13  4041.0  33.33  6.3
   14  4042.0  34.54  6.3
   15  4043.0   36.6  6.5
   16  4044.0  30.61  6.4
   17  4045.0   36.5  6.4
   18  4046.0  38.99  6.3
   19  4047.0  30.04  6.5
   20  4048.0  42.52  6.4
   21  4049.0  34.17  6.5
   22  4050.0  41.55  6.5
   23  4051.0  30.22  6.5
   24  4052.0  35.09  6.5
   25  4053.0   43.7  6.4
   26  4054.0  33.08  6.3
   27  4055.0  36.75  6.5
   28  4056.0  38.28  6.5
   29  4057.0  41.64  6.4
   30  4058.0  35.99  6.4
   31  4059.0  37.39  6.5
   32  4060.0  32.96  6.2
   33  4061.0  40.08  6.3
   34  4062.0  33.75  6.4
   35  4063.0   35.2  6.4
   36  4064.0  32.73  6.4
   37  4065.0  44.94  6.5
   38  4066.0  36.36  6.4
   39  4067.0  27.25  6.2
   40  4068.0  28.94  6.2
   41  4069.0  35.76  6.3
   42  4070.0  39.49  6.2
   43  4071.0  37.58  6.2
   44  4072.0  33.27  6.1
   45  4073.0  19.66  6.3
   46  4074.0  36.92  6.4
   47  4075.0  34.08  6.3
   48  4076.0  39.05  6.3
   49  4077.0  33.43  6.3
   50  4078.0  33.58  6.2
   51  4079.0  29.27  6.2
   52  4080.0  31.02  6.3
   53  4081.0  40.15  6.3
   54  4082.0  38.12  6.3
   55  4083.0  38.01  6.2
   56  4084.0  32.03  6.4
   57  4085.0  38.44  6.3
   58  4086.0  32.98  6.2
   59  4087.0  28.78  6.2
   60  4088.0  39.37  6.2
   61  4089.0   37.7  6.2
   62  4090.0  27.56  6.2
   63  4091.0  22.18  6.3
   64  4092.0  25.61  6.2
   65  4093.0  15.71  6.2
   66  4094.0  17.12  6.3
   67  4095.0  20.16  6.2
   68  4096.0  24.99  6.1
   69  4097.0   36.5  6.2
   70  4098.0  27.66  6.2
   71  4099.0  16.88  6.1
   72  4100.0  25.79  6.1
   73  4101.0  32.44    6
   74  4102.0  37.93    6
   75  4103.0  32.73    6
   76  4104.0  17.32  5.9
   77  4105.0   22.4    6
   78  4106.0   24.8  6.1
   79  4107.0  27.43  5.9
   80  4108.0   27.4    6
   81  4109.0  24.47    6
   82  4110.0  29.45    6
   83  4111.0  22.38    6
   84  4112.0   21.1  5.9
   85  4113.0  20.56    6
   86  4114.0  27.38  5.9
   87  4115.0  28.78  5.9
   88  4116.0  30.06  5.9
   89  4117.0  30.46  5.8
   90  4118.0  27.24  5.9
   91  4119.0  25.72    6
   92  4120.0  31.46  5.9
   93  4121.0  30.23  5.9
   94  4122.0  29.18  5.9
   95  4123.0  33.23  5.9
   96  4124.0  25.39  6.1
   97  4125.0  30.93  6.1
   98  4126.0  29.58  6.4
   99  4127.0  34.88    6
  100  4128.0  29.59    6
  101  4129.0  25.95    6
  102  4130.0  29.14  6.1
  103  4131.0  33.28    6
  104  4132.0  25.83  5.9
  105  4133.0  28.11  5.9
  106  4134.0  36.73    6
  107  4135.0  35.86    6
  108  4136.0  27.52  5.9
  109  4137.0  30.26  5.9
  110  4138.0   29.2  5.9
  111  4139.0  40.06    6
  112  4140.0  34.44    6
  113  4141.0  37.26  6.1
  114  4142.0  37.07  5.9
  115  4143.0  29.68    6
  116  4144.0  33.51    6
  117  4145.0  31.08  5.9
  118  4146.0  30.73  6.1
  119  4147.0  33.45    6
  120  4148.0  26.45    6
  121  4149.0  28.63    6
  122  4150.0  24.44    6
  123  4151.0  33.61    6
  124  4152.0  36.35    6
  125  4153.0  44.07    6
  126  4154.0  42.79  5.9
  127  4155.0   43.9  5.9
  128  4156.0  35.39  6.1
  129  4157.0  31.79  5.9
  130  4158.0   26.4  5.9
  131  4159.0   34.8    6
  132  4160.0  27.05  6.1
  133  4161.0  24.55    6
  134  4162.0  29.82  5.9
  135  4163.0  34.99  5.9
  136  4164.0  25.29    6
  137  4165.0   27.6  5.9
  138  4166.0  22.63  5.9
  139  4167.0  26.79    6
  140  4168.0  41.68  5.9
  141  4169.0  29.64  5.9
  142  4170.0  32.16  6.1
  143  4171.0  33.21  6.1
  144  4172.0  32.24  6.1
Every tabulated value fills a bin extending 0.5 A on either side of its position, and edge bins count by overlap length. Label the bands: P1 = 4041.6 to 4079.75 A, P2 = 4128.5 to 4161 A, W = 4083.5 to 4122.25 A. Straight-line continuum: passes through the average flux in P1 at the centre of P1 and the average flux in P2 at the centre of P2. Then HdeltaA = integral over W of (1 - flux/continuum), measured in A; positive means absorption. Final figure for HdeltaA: 7.4 A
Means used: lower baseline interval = 35.3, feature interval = 27.4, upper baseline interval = 32.5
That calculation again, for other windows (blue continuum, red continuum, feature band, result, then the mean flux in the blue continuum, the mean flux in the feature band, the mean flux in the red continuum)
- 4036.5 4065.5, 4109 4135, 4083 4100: 2.1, 36.1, 28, 28.7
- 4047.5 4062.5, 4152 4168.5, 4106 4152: 5.6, 37.1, 29.8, 32.6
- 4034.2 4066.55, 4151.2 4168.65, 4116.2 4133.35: 2.1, 35.7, 29.4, 32.7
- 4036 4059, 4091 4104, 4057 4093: -4.4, 35.8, 33.8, 25.6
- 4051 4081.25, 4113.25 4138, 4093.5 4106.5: 2.5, 35.1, 25.9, 29.8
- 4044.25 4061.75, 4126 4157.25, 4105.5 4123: 3.6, 36.9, 27.1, 32.9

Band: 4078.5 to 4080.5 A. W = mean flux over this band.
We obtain 30.1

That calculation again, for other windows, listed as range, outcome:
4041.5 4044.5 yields 33.9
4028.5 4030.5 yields 34.4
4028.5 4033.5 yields 29.9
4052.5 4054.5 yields 38.4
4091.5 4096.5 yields 20.7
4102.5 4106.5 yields 24.3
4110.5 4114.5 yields 22.9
